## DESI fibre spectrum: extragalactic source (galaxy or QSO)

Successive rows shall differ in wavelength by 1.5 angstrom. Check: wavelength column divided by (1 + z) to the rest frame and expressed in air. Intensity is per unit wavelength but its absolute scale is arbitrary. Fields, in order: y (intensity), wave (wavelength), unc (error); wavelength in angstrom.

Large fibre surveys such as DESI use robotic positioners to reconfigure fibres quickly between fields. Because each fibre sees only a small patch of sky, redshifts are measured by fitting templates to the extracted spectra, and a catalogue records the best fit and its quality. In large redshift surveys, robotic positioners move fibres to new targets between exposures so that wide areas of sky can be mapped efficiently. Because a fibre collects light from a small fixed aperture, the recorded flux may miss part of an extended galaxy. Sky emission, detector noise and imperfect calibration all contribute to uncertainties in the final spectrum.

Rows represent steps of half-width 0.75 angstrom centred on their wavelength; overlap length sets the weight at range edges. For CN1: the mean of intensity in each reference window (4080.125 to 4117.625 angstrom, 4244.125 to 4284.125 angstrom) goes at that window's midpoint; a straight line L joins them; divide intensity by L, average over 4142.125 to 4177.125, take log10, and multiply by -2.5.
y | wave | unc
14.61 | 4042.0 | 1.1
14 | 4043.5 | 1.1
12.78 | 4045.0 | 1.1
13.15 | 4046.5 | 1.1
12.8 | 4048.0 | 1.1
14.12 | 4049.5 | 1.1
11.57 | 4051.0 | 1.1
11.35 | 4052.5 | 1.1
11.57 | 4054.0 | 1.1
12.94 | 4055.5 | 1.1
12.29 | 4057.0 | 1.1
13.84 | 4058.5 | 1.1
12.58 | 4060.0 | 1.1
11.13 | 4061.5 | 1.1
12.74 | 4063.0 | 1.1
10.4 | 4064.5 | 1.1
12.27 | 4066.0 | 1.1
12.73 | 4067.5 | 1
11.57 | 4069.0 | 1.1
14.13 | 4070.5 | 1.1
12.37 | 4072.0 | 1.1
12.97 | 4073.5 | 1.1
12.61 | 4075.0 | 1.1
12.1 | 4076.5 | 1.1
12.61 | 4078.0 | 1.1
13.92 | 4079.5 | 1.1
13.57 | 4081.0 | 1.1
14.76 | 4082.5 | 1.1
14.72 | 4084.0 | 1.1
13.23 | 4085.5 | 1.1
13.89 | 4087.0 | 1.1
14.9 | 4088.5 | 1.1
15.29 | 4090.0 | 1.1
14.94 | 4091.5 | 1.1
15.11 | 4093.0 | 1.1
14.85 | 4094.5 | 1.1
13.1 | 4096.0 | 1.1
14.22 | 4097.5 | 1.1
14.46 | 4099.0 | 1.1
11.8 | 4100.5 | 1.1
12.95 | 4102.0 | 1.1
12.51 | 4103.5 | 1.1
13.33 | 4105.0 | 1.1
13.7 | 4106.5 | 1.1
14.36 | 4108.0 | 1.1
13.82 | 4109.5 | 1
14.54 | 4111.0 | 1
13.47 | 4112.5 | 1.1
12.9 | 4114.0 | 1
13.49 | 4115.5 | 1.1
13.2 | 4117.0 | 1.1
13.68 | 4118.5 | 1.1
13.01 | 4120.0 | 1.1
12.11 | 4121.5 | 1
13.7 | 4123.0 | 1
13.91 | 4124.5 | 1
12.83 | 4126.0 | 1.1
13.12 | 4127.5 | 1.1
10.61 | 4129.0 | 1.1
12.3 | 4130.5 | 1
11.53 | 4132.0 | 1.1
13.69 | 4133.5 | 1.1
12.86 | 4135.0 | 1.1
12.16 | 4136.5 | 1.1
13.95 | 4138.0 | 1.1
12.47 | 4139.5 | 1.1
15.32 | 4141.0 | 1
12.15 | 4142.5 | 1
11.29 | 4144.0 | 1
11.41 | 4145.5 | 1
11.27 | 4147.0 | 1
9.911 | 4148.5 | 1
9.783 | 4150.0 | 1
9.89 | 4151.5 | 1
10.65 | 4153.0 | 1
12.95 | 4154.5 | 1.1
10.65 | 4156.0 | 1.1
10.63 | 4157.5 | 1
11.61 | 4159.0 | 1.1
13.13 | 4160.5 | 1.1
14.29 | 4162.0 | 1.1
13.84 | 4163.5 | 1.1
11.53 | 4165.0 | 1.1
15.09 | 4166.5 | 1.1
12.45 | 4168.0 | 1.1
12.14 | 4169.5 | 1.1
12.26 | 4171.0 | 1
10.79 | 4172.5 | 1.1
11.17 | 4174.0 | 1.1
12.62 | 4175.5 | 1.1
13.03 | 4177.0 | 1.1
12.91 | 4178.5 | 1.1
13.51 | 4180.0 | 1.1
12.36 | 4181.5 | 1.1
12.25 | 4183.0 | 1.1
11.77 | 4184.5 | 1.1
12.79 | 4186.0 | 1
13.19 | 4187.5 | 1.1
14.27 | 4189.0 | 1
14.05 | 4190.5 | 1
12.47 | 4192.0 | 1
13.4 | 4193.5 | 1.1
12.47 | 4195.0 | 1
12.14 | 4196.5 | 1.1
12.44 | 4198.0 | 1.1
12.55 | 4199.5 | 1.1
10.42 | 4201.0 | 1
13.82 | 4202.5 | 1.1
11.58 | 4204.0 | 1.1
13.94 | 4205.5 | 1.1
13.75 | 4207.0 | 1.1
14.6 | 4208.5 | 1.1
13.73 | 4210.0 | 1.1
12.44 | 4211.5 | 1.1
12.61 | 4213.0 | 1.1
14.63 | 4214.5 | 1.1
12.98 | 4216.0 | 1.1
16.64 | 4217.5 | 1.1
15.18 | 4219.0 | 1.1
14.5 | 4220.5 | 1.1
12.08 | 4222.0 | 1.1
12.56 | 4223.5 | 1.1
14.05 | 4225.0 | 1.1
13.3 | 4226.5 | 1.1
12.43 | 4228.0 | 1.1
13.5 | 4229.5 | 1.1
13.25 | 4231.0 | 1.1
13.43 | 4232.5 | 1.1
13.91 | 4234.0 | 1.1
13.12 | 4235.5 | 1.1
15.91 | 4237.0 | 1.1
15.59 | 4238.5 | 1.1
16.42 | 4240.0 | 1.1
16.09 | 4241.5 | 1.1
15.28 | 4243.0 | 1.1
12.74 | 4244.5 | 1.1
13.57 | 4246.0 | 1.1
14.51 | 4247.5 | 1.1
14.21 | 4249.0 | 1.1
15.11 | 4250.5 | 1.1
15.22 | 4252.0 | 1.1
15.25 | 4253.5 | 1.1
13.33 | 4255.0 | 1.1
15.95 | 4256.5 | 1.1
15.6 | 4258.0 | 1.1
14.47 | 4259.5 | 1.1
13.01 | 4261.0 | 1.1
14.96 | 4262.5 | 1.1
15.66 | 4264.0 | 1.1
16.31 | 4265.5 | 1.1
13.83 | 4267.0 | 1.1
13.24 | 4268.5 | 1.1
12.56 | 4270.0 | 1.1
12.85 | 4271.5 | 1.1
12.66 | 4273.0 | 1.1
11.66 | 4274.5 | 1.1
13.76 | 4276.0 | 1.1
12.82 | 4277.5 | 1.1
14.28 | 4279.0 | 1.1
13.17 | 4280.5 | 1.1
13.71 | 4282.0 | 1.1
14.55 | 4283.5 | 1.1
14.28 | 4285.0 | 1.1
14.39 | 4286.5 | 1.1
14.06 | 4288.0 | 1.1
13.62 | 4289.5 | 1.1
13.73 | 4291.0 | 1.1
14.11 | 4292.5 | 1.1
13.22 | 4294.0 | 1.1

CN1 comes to 0.179 mag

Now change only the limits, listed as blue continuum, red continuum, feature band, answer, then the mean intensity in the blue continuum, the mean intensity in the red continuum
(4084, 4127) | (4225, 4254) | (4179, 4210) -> 0.10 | 13.7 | 14.3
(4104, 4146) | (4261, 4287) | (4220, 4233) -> 0.03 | 13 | 13.8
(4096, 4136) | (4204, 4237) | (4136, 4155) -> 0.13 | 13.2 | 13.7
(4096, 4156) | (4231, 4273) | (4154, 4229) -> 0.06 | 12.7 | 14.5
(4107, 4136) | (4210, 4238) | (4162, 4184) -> 0.07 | 13.1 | 13.7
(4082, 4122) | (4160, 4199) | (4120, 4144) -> 0.05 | 13.8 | 12.8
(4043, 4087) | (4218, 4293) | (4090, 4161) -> 0.03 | 12.8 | 14.1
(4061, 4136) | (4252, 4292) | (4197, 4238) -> 0.02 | 13.2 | 14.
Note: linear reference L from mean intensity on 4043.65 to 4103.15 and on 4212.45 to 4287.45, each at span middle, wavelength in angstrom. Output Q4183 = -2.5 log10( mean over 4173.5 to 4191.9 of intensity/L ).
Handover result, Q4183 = 0.07 mag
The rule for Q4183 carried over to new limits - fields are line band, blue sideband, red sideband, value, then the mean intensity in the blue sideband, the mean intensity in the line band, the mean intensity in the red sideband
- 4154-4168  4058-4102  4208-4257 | 0.10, 13.3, 12.6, 14.2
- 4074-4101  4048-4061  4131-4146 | -0.11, 12.5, 13.9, 12.7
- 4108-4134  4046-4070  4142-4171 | -0.09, 12.3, 13.1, 11.8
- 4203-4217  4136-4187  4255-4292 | -0.04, 12.2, 13.4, 14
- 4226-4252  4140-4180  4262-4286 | -0.08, 12.1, 14.3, 13.8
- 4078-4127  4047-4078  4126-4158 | -0.13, 12.4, 13.7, 11.9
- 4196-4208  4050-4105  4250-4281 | 0.09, 13.1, 12.6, 14.1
